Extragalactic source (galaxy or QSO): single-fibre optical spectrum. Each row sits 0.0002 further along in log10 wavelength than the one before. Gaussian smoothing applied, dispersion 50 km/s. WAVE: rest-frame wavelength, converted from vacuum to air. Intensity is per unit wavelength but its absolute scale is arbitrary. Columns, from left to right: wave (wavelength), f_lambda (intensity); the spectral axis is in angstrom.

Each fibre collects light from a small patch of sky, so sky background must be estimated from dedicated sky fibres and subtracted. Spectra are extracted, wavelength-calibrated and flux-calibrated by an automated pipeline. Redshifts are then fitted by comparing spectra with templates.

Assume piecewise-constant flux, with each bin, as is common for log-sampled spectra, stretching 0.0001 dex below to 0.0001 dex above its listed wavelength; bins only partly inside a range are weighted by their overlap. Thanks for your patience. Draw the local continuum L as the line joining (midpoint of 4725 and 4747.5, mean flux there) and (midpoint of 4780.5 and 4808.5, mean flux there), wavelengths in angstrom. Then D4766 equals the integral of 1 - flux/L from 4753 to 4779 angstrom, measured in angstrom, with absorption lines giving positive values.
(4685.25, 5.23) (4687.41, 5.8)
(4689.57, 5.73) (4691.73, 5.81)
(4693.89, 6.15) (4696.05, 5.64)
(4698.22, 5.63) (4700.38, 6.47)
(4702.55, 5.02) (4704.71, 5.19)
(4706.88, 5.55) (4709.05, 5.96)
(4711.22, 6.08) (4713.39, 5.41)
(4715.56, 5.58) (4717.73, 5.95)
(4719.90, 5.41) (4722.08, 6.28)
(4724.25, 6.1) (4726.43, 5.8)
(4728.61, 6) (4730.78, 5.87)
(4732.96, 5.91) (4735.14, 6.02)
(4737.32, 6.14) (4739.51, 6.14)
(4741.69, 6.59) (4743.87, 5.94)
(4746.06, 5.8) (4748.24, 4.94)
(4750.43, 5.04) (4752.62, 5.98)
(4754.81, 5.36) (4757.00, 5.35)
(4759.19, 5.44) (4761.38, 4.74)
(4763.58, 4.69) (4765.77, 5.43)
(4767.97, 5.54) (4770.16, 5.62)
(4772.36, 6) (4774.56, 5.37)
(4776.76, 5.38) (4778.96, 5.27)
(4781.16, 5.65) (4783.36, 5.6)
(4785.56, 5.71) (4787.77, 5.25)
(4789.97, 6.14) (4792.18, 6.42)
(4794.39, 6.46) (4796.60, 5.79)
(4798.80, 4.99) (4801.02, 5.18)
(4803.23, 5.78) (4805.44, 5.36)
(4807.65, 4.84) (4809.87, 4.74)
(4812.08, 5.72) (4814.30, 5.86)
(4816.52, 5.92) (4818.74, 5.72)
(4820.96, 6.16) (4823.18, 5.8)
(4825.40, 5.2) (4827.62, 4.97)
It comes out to 1.99 angstrom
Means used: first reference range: 6.01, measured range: 5.37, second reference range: 5.64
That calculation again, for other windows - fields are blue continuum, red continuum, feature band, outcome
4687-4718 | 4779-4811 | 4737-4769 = 0.61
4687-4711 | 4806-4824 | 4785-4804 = -0.46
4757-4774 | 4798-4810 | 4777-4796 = -1.93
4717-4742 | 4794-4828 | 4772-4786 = 0.42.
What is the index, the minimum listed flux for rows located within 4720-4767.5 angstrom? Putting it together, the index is 4.69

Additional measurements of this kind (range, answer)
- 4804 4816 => 4.74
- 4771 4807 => 4.99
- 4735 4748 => 5.8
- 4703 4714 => 5.19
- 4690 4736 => 5.02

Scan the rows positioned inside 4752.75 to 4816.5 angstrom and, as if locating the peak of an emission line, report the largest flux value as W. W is 6.46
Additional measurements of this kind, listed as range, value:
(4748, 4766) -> 5.98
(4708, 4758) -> 6.59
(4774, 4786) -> 5.71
